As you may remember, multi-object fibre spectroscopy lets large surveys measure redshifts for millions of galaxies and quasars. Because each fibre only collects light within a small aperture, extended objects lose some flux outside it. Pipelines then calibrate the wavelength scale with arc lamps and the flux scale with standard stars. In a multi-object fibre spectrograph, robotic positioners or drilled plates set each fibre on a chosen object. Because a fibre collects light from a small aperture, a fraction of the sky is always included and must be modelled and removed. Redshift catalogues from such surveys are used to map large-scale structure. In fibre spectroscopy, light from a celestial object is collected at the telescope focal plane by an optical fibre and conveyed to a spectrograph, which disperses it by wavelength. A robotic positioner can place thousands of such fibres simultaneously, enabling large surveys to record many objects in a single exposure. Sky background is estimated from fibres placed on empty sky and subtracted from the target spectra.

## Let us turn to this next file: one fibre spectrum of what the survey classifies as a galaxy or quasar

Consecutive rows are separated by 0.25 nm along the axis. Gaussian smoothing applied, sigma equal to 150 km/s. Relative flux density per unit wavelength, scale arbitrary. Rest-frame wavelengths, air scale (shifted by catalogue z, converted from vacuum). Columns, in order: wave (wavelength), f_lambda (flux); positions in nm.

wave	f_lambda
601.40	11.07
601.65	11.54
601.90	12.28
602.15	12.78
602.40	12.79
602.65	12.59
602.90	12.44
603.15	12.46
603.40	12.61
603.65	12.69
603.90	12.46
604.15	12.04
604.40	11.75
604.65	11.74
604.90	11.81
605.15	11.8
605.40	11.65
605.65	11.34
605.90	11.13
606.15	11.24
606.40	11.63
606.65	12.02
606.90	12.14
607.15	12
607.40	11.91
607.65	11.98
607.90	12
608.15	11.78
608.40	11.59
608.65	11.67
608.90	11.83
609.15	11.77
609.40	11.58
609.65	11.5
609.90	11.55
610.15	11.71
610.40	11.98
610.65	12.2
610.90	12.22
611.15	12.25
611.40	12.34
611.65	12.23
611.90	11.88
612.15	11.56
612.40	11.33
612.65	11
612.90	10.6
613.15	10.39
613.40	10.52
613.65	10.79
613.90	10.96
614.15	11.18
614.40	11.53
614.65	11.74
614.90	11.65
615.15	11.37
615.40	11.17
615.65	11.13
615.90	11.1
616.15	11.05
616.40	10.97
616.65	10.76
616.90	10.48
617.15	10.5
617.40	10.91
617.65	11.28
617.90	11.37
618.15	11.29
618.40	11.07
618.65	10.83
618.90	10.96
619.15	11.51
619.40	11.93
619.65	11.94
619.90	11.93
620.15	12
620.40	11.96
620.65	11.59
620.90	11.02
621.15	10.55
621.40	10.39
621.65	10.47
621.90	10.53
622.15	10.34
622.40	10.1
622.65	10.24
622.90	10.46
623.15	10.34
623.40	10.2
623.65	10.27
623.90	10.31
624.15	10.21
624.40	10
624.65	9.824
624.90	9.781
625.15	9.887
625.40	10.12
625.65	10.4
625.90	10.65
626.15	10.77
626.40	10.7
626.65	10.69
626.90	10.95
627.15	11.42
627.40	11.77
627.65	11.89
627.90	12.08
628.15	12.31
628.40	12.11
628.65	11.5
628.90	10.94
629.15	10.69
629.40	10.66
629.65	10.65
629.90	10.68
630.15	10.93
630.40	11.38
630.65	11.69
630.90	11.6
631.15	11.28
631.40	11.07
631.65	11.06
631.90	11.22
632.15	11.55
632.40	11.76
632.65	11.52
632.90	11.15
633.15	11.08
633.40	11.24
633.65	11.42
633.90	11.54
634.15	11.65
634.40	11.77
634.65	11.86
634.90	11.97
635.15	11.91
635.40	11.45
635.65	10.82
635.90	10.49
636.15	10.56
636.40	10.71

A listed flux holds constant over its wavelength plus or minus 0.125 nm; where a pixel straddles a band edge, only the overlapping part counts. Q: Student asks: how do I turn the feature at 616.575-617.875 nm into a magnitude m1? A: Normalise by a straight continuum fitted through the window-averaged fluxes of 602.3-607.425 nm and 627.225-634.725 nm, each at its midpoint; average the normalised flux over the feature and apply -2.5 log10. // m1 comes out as 0.09 mag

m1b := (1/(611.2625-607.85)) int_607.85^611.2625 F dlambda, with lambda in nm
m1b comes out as 11.8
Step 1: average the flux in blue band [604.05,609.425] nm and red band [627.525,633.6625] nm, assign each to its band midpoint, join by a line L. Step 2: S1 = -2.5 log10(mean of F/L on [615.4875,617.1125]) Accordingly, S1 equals 0.07 mag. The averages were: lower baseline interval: 11.7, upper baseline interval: 11.3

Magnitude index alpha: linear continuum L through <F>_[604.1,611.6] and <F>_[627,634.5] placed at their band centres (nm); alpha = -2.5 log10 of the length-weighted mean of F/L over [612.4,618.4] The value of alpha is 0.06 mag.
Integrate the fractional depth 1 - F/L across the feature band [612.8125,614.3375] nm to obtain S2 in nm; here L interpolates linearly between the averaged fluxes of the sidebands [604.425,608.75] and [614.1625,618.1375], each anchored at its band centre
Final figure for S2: 0.07 nm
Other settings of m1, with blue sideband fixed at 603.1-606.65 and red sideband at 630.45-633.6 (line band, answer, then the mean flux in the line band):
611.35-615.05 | 0.040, 11.3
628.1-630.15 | 0.026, 11.1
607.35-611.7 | -0.009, 11.9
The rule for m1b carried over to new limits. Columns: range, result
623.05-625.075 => 10.1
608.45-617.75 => 11.4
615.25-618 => 11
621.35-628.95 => 10.7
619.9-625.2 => 10.5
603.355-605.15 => 12.1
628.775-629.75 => 10.7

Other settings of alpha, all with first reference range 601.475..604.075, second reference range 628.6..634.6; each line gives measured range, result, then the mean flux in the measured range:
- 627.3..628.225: -0.05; 12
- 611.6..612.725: 0.04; 11.6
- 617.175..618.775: 0.07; 11.1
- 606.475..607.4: 0.02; 12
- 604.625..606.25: 0.07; 11.5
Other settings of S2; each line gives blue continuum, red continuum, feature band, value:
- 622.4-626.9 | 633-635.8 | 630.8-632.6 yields -0.03 nm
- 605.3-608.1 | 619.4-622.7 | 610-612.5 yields -0.10 nm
